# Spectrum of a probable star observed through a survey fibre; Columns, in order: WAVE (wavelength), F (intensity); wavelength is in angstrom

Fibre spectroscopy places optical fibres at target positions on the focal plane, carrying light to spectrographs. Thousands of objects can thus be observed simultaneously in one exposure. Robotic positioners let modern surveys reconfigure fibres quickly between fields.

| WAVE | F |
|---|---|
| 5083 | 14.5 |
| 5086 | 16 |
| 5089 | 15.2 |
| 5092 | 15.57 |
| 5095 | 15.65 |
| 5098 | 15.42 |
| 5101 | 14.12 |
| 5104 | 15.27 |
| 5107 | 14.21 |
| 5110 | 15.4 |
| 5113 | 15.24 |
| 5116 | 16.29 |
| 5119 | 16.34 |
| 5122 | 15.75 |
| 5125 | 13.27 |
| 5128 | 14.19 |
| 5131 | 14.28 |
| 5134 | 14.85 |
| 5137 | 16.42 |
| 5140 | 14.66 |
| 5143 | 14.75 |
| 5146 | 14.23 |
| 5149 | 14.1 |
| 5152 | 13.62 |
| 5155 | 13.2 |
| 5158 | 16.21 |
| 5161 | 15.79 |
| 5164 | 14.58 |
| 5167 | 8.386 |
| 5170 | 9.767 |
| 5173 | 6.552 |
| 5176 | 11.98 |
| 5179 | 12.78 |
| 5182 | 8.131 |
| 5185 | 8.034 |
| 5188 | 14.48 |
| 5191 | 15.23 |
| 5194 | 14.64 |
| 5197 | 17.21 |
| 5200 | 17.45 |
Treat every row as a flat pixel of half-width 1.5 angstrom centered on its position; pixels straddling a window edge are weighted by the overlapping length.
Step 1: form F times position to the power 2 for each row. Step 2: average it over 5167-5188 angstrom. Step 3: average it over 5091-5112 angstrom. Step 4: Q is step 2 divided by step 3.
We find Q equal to 0.67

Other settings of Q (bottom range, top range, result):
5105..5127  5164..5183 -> 0.68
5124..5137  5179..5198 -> 0.91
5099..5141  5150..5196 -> 0.84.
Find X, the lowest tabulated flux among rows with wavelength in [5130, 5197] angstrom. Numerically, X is 6.552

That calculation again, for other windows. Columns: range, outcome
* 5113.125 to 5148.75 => 13.27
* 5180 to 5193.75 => 8.034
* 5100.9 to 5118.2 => 14.12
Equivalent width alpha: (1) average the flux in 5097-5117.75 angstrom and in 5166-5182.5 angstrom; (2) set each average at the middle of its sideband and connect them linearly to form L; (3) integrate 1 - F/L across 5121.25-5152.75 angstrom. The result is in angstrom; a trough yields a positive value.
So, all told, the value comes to -4.6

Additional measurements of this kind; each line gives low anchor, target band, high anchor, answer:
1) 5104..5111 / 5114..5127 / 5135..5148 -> -0.4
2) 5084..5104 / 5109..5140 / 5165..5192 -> -3.6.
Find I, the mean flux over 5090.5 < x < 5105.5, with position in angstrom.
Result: 15.2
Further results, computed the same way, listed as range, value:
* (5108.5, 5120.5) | 15.8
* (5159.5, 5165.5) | 15.2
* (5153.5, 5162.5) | 15.1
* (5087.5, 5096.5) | 15.5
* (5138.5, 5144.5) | 14.7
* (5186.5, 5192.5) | 14.9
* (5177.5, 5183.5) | 10.5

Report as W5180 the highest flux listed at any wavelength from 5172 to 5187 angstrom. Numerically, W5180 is 12.78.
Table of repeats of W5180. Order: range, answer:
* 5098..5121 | 16.34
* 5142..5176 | 16.21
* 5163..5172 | 14.58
